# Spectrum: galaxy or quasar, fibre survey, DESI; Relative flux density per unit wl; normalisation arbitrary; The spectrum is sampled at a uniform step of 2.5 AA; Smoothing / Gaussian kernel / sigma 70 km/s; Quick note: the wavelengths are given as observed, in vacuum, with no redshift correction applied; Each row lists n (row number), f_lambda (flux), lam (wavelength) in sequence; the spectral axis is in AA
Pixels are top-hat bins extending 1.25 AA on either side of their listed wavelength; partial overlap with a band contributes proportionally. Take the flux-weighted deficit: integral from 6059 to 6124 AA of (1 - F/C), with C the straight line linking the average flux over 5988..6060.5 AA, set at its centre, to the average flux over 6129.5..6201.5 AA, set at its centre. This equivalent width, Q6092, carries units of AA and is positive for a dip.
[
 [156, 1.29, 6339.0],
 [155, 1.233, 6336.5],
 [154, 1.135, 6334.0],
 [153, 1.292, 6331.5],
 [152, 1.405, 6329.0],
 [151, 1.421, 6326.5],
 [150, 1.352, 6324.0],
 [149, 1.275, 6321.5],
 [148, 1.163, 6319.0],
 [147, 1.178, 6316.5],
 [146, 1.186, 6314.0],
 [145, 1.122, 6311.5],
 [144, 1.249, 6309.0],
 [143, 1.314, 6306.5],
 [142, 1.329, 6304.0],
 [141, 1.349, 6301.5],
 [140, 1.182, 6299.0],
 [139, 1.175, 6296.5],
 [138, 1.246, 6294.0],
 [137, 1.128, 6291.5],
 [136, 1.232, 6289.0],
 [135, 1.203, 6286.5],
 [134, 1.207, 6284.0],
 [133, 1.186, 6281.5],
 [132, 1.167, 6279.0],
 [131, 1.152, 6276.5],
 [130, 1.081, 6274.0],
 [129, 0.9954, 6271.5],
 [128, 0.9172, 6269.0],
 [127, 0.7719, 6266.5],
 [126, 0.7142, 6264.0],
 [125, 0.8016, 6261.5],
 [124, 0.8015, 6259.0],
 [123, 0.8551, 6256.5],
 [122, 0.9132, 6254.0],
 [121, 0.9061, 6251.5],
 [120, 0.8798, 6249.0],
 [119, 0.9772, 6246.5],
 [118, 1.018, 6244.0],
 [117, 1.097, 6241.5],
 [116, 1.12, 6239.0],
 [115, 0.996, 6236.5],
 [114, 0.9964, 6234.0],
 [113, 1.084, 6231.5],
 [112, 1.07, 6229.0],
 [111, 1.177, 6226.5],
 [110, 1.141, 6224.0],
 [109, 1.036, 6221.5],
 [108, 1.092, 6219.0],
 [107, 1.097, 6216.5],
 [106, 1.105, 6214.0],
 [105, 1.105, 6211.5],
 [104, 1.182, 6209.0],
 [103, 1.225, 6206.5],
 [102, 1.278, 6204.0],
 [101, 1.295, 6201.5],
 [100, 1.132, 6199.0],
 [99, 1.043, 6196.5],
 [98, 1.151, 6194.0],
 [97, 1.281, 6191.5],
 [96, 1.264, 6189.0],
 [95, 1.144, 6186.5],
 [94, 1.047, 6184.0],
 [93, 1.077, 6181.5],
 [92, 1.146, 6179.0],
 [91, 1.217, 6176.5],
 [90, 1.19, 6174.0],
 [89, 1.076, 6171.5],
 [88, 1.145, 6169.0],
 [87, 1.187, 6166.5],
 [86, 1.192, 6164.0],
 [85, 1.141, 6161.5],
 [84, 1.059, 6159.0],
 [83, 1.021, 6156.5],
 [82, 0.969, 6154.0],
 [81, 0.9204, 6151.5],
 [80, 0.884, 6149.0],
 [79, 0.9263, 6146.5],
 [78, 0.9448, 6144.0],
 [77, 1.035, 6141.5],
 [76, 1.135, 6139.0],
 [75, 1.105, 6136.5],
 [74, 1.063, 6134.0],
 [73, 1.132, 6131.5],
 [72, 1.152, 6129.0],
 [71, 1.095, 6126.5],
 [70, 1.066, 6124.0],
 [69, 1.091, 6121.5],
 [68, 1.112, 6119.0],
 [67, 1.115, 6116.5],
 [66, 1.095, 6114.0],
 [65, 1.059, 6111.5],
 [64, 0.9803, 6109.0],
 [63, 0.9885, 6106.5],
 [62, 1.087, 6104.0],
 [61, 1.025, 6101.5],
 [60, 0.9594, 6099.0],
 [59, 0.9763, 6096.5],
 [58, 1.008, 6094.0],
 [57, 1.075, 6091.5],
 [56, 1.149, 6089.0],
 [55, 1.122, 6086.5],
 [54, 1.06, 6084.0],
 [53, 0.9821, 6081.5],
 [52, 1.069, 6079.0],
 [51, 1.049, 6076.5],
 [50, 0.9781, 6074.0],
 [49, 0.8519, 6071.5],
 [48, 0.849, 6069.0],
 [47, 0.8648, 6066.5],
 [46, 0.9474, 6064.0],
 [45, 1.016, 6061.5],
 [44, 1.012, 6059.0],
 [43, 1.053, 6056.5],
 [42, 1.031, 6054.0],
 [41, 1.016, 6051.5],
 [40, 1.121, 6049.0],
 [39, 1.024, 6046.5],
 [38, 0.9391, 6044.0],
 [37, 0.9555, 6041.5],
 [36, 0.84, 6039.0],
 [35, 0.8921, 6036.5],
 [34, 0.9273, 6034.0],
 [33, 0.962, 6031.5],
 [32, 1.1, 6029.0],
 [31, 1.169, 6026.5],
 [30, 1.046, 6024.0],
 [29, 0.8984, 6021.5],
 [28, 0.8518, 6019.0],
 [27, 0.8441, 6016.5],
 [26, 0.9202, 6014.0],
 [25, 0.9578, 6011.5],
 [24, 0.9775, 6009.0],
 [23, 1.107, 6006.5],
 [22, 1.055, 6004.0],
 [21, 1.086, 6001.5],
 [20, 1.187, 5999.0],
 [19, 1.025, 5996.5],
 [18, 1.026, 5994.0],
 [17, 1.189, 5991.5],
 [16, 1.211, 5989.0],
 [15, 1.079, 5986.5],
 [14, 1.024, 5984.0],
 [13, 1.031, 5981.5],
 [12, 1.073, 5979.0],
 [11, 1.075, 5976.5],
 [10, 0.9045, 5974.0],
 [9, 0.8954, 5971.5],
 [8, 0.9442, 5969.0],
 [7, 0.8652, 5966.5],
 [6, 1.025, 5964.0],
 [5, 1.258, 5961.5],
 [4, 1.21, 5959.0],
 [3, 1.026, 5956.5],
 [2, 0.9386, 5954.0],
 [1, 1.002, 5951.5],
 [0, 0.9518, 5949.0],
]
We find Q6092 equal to 2.0 AA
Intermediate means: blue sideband 1.01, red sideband 1.1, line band 1.02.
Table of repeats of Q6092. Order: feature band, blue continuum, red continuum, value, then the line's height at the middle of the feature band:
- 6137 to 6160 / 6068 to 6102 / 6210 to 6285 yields 0.5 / 1.01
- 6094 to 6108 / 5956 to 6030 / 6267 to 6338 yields 1.1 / 1.09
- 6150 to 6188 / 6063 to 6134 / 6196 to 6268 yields -2.5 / 1.03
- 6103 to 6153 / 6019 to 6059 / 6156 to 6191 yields 1.9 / 1.09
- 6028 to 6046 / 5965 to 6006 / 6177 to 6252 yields 1.9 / 1.06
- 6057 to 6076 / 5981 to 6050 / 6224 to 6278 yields 1.2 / 1.01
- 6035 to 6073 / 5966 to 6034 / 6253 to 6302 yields 2.4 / 1.02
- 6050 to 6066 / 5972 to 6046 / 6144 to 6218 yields 0.5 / 1.04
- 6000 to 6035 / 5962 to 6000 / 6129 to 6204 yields 1.9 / 1.05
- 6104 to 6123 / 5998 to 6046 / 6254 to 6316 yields -0.8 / 1.02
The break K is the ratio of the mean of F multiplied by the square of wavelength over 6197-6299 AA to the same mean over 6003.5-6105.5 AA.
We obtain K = 1.1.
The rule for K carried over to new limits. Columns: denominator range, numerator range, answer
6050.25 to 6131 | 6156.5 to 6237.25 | 1.14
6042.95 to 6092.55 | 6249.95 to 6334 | 1.20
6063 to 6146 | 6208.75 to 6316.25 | 1.10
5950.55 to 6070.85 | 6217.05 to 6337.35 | 1.20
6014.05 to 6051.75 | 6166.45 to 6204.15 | 1.26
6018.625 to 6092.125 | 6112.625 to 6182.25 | 1.12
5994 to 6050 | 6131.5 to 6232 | 1.18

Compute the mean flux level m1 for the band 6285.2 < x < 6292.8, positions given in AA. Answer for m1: 1.19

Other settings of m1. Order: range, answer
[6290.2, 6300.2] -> 1.18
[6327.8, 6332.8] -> 1.35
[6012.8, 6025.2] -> 0.912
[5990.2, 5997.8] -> 1.08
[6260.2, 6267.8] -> 0.764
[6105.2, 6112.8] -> 1.01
